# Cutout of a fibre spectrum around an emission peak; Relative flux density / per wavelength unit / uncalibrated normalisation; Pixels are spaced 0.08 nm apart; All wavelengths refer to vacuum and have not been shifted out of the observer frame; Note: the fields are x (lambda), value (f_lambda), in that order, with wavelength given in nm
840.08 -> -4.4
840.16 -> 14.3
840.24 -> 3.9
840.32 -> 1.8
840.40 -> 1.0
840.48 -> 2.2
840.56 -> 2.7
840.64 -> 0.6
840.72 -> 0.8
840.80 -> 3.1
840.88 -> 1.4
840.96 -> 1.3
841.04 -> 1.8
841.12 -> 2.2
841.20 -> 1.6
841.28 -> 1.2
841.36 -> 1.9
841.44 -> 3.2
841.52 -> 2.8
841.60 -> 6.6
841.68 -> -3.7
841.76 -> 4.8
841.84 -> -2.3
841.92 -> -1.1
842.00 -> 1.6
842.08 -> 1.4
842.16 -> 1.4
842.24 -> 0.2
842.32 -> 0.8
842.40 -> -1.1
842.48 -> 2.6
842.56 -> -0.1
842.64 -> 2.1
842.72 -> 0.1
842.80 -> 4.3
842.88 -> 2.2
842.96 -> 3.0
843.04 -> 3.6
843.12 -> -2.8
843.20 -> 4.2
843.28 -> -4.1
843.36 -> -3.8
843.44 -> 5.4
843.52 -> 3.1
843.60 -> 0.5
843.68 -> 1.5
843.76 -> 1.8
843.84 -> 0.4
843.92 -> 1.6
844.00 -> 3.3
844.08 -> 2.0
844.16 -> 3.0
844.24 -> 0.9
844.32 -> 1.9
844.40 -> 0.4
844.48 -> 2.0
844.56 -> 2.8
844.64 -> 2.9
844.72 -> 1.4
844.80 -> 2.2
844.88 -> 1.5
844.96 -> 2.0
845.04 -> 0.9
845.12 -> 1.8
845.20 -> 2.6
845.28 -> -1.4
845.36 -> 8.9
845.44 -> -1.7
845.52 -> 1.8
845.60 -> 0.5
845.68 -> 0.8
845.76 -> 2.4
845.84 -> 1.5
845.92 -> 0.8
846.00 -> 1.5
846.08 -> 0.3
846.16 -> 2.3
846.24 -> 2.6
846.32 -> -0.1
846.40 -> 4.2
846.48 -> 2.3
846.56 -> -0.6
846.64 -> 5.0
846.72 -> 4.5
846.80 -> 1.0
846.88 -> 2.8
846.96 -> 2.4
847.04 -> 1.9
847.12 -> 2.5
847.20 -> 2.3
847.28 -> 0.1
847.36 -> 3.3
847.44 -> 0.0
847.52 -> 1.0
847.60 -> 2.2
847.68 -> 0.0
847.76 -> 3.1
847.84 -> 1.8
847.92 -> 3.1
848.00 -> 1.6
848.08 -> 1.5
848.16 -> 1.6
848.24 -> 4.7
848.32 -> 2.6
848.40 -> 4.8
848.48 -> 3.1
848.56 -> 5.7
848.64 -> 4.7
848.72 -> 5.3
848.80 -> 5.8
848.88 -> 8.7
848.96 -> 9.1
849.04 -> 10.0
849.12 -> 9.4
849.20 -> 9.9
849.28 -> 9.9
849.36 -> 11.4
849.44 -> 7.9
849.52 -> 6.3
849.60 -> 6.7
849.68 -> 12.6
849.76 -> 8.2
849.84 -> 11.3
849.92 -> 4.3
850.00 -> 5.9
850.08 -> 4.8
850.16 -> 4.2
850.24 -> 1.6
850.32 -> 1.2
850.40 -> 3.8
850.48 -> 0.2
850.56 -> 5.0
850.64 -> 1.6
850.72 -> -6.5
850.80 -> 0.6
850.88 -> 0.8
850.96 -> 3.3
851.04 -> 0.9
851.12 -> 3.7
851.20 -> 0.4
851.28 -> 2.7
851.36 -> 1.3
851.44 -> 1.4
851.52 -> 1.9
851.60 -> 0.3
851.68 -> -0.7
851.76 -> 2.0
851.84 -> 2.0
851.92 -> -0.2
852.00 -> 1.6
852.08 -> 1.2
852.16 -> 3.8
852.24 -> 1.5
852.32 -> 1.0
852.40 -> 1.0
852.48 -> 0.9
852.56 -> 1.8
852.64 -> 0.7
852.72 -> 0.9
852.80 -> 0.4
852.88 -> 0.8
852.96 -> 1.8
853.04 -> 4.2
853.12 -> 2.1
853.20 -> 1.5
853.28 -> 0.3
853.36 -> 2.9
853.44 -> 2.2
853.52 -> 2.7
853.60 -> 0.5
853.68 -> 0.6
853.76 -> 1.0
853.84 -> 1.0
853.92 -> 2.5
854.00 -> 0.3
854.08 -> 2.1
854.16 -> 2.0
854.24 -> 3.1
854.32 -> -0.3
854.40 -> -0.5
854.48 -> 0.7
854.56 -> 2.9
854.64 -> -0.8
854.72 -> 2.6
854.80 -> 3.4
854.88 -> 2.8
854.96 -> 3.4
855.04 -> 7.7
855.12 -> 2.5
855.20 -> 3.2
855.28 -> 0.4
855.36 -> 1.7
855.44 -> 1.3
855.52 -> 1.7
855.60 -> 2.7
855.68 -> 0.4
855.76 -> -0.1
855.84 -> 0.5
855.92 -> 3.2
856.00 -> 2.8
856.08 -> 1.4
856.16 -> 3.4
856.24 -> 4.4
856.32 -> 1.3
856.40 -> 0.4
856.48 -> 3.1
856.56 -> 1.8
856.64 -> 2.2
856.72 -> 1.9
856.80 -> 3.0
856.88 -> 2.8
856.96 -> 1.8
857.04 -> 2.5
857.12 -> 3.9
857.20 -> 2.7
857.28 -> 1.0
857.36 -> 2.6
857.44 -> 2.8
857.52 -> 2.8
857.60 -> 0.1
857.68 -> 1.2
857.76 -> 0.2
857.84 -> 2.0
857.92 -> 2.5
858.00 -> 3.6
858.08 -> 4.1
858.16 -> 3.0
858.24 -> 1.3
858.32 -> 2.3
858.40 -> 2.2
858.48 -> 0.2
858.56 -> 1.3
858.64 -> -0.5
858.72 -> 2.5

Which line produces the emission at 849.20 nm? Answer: [O II]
